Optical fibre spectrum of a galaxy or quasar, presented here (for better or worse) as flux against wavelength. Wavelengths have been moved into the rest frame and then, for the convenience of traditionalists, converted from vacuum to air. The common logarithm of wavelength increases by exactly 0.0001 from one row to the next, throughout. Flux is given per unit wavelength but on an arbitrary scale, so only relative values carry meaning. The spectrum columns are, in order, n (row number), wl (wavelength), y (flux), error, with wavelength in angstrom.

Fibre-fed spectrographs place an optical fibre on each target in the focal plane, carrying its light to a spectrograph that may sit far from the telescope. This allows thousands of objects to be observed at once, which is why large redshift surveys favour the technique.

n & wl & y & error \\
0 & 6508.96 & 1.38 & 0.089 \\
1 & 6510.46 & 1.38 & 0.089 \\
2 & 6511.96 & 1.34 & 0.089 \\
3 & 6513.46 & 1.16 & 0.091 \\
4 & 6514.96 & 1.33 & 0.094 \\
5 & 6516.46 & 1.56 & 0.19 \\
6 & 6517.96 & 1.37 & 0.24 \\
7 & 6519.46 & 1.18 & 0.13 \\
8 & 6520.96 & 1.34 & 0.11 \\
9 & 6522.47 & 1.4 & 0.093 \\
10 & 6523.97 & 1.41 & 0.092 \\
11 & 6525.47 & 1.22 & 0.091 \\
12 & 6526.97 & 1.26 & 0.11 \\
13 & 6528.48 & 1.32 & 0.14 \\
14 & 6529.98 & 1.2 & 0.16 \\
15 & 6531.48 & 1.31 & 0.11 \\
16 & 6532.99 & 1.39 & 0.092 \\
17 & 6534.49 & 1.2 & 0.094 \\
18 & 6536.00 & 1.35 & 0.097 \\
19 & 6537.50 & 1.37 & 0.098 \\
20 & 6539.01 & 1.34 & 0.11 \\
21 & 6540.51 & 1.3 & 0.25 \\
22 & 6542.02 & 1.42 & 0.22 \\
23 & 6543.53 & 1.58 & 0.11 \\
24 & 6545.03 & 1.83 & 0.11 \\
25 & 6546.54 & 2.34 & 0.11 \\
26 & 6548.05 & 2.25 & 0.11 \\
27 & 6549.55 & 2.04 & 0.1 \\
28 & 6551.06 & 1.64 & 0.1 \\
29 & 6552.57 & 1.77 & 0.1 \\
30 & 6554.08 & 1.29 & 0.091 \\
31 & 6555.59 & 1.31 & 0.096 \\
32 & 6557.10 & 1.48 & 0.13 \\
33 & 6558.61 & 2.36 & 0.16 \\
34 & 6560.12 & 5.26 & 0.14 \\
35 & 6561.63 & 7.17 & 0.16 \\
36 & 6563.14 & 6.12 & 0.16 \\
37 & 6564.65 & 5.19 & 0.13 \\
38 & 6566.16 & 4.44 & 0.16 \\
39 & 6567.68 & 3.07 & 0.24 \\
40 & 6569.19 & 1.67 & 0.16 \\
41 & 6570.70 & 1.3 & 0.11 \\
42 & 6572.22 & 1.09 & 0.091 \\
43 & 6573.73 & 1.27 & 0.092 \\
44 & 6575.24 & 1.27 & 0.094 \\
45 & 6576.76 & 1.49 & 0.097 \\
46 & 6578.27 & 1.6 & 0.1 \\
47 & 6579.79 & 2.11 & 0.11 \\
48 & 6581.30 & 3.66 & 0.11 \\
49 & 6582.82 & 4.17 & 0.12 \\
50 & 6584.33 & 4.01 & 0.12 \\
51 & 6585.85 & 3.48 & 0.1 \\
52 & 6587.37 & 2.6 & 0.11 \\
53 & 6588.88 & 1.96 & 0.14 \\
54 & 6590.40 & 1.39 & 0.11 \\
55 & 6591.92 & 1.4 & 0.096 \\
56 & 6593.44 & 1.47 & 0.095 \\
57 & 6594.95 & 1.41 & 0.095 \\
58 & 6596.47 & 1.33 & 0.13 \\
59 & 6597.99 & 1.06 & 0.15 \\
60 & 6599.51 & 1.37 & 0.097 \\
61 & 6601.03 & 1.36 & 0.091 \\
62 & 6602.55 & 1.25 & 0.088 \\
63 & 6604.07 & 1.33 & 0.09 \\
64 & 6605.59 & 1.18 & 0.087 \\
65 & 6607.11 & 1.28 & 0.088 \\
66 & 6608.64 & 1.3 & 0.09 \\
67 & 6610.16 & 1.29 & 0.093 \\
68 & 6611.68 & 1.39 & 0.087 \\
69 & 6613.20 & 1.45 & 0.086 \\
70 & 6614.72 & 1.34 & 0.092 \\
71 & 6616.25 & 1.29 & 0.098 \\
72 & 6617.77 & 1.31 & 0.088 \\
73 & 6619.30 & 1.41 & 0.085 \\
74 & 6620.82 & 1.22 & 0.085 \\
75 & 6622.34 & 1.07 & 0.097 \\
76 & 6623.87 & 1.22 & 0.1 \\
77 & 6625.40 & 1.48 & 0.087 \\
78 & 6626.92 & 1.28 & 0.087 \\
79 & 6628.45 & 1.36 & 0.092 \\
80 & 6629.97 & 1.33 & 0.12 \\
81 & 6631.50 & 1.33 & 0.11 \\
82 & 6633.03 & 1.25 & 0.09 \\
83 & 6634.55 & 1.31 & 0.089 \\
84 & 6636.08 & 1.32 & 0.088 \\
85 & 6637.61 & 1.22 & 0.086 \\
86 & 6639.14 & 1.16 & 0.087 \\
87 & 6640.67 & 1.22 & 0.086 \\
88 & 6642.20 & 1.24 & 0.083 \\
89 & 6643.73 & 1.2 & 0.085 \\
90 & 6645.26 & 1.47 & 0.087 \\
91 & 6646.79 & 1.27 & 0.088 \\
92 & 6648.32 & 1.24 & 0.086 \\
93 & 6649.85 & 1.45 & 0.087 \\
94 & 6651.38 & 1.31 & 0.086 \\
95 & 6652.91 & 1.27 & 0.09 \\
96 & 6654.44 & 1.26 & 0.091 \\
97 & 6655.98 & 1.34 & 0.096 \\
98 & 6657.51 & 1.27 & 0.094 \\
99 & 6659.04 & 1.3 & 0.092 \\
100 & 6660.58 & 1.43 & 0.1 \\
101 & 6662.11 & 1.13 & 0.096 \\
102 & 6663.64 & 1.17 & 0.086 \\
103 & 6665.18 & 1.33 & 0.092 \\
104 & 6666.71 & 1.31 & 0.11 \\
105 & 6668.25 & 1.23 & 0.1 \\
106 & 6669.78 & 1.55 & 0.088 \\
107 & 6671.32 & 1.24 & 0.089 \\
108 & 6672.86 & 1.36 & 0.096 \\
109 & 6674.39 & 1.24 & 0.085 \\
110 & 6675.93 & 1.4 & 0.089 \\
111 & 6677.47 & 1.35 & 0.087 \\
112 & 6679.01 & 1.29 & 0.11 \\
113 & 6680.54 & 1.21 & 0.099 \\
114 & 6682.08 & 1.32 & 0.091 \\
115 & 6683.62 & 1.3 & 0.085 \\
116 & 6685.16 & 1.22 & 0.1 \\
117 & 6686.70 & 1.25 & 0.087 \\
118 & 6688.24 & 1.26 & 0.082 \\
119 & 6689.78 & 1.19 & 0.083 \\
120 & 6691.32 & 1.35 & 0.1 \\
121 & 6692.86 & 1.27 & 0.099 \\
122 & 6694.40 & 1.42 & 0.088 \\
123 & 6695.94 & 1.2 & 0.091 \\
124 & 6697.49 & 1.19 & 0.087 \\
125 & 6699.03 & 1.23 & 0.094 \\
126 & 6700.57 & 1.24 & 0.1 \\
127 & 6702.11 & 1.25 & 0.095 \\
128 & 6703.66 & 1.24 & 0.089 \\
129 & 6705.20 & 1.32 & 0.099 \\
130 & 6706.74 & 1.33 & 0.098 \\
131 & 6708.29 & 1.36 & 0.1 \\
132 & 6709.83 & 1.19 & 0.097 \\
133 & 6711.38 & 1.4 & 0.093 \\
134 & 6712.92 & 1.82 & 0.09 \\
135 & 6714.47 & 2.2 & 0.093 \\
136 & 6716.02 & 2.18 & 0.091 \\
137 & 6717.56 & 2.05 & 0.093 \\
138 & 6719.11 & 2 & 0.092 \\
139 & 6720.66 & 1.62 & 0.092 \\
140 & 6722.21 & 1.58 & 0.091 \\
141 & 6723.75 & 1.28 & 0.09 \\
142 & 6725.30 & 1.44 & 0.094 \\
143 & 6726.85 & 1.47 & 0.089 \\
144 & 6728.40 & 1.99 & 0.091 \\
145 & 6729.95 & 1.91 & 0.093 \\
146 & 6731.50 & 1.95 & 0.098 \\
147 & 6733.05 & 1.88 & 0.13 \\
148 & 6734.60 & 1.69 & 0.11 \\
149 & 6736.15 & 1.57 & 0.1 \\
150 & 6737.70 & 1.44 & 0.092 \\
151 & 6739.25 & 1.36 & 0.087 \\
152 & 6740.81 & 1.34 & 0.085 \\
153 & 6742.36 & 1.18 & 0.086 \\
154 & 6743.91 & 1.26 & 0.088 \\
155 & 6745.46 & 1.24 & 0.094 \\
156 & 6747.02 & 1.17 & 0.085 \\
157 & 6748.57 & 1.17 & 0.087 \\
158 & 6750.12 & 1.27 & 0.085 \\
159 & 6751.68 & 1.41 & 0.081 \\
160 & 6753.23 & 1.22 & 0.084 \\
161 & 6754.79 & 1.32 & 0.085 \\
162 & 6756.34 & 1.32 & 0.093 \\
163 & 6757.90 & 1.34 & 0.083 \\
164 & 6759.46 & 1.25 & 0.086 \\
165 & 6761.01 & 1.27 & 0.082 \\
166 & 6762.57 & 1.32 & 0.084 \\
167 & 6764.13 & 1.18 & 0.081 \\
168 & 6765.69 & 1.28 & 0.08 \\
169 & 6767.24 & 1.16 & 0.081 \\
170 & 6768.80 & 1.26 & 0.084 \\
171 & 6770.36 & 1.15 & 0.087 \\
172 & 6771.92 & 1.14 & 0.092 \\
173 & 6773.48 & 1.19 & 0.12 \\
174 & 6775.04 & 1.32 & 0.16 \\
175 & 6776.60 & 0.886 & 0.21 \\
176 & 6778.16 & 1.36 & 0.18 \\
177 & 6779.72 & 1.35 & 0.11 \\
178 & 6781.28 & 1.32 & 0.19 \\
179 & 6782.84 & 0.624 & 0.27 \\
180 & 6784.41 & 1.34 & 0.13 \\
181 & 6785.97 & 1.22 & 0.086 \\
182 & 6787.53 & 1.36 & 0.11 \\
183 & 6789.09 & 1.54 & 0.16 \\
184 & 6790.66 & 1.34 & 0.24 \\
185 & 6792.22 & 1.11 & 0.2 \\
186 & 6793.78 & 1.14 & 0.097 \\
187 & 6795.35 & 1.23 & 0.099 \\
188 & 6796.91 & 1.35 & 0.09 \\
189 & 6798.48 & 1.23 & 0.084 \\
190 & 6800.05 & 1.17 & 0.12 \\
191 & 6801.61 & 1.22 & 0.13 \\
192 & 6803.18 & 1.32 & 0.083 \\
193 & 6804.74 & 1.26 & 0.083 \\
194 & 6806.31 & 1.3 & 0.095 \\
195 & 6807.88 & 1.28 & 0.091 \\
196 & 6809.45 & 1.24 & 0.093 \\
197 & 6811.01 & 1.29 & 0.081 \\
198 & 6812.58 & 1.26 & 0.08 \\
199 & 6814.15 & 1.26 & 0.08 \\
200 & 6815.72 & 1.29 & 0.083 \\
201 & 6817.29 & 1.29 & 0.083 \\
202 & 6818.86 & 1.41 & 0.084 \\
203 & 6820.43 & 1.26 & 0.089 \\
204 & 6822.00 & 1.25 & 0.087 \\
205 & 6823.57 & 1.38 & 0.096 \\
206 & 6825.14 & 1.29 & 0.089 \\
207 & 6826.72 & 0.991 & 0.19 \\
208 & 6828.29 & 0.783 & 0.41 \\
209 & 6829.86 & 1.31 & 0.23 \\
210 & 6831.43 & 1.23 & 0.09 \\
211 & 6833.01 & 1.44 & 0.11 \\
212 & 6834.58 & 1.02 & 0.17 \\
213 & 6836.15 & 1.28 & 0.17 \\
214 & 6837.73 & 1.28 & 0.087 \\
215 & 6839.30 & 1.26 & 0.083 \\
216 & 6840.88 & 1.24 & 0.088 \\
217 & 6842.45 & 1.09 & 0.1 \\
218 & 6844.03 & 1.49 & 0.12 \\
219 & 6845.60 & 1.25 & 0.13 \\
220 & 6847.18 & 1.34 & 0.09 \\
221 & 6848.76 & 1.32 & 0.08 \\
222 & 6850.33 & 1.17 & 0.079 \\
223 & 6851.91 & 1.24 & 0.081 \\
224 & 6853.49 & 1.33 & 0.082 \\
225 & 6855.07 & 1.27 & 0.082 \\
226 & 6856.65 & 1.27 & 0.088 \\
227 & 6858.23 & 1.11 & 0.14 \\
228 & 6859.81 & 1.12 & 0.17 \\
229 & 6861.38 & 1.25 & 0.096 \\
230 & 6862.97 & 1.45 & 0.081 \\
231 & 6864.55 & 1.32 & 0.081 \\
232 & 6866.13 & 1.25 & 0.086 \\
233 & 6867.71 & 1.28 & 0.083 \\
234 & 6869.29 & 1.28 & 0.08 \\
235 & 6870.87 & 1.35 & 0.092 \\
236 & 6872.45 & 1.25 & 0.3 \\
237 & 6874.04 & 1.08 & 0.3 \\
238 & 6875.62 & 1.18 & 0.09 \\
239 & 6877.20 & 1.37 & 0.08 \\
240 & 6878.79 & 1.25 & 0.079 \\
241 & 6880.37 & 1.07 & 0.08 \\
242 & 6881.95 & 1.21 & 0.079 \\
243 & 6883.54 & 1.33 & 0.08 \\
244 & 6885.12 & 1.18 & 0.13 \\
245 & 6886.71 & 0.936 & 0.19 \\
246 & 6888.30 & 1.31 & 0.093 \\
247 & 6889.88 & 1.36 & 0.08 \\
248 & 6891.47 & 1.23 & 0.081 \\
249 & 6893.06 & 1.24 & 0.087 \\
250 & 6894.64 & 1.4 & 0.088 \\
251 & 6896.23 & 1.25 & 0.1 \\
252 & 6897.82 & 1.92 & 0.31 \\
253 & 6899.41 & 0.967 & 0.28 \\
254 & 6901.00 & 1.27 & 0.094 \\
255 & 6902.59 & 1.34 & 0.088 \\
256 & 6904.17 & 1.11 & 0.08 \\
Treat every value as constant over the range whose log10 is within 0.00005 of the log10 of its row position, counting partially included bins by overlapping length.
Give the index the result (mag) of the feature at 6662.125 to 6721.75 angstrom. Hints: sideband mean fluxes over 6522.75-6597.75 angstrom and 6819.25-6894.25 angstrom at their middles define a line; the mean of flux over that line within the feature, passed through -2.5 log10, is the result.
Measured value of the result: 0.25 mag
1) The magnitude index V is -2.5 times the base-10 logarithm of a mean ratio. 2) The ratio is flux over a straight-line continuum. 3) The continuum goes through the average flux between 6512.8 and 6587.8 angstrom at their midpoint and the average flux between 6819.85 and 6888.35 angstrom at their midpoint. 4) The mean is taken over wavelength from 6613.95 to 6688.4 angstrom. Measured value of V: 0.38 mag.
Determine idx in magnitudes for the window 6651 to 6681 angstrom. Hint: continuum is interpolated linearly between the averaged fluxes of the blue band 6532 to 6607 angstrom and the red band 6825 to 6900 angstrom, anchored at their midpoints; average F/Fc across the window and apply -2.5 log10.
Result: 0.39 mag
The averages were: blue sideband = 2.17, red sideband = 1.25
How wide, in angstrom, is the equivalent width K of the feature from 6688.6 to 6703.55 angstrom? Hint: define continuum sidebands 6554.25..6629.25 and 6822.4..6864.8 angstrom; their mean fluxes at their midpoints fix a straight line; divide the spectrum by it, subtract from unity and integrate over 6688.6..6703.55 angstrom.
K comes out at 4.1 angstrom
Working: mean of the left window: 2.08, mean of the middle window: 1.26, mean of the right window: 1.24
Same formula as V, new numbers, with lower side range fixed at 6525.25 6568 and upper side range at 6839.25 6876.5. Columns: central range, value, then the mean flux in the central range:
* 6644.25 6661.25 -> 0.42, 1.33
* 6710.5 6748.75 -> 0.05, 1.61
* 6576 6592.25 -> -0.17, 2.56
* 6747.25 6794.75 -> 0.25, 1.24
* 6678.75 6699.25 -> 0.40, 1.26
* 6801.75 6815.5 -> 0.12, 1.27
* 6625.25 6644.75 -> 0.49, 1.28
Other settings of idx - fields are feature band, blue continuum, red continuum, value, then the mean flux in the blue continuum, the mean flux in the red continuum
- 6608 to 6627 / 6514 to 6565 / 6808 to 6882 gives 0.35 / 2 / 1.25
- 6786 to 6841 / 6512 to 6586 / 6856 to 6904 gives 0.14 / 2.12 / 1.26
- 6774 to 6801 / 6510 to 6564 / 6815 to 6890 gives 0.12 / 1.89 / 1.24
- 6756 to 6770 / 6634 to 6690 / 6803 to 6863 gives 0.01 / 1.29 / 1.25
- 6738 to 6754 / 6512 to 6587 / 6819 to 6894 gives 0.23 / 2.13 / 1.24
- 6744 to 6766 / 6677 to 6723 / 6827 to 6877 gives 0.08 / 1.43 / 1.24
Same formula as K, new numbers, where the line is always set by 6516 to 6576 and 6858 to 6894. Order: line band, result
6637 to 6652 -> 4.4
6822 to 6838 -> 1.8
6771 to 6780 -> 1.7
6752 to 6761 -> 1.4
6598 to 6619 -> 6.4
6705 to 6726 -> -0.1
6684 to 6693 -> 2.3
